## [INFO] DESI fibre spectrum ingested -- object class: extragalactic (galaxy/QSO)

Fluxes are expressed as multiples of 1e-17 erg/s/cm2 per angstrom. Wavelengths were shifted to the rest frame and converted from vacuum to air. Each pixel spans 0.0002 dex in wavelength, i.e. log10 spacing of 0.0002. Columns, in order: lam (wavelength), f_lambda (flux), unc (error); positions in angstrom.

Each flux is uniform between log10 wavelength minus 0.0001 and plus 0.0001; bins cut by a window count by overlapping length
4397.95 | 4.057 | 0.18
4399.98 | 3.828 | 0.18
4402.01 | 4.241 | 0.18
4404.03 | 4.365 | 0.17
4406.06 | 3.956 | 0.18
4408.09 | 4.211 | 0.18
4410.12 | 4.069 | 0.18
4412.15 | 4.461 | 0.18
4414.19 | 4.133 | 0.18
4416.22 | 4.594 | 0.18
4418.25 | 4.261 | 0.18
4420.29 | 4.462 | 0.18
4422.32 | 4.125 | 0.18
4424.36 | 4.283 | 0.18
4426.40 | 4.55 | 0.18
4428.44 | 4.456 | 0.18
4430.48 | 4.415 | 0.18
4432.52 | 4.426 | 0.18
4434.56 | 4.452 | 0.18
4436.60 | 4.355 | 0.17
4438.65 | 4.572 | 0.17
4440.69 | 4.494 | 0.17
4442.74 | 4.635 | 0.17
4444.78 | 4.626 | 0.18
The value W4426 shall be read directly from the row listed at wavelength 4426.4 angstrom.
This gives 4.55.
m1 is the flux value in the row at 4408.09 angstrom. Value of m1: 4.211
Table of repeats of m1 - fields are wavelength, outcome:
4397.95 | 4.057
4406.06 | 3.956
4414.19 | 4.133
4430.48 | 4.415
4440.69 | 4.494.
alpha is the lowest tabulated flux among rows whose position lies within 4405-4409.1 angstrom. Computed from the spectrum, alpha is 3.956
